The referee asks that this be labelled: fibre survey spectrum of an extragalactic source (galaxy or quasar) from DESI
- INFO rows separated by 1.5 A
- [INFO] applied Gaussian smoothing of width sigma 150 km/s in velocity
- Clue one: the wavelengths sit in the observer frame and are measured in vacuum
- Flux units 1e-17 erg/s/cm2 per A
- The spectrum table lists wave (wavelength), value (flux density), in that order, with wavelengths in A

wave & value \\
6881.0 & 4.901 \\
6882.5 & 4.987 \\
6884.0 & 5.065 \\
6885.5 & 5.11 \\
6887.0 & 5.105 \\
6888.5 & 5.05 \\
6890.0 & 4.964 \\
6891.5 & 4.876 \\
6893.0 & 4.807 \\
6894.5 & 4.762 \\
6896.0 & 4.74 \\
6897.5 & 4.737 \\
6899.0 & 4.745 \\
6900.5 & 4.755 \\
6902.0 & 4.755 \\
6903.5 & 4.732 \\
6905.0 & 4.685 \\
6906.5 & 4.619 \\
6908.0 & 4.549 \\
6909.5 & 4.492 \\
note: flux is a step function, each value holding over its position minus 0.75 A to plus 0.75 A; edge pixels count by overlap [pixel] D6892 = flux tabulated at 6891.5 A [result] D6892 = 4.876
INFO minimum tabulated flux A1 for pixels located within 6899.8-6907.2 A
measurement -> 4.619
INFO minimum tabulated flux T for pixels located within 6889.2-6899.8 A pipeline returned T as 4.737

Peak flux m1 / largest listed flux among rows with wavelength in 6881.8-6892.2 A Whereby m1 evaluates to 5.11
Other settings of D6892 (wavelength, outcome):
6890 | 4.964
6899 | 4.745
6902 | 4.755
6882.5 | 4.987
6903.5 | 4.732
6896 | 4.74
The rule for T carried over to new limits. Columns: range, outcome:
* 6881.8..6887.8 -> 4.987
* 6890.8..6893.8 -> 4.807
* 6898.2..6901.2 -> 4.745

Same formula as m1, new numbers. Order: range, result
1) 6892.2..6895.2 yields 4.807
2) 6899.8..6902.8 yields 4.755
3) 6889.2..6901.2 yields 4.964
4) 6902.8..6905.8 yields 4.732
